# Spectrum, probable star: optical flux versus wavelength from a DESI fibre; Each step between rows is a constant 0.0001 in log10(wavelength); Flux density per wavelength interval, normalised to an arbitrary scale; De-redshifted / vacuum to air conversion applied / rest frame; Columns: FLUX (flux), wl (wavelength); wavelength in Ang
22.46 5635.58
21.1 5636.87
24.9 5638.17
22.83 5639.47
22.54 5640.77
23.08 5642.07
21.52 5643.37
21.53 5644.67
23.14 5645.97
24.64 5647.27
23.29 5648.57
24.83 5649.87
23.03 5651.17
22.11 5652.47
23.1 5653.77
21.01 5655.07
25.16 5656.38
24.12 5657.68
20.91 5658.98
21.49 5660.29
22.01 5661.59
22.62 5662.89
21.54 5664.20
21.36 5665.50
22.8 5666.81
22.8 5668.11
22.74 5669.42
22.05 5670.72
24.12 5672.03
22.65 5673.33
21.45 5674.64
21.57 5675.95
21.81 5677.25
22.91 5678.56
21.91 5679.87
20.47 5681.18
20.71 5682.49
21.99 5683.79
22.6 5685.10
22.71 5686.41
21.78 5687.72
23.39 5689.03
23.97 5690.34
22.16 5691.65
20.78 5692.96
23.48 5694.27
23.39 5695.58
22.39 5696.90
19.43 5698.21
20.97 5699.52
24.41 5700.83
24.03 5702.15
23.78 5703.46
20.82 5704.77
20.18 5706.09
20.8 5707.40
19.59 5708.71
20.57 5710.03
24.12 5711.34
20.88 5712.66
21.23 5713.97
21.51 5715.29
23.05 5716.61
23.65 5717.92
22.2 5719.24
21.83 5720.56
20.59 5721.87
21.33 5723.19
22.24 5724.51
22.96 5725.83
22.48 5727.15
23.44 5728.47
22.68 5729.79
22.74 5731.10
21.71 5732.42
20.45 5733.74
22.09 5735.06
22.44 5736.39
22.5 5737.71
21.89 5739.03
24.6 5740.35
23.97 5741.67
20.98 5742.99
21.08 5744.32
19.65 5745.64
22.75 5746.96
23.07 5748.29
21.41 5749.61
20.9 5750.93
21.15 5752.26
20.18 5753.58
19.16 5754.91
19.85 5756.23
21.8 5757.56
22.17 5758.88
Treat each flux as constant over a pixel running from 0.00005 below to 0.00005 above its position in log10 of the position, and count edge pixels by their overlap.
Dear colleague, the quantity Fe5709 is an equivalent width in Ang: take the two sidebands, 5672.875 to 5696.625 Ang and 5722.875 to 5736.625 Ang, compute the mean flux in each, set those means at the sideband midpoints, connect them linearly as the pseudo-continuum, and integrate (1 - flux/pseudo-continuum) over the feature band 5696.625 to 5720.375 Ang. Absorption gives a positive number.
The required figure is 0.39 Ang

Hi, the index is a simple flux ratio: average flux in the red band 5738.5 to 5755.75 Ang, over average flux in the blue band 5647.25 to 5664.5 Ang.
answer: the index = 0.95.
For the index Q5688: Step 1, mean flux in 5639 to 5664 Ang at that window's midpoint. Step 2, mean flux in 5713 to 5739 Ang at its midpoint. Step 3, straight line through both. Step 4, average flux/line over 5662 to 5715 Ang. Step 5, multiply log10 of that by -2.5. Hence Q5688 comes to 0.02 mag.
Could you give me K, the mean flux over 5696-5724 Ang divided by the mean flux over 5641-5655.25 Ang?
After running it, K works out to 0.95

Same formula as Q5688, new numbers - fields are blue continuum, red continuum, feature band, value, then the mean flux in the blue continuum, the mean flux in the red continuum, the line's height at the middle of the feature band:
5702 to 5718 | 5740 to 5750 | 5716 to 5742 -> -0.023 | 21.7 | 22.1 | 22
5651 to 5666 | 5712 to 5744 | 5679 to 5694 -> 0.010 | 22.4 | 22.2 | 22.3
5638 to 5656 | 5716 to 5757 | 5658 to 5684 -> 0.031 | 22.9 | 21.9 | 22.7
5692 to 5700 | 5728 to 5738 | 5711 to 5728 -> -0.003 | 21.8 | 22.2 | 22.1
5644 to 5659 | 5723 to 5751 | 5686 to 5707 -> 0.016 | 23.2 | 22.2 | 22.7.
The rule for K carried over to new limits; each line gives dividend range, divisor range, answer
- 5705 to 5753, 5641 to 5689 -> 0.98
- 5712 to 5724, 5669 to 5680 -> 0.97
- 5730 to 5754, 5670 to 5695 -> 0.98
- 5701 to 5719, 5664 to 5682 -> 0.99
